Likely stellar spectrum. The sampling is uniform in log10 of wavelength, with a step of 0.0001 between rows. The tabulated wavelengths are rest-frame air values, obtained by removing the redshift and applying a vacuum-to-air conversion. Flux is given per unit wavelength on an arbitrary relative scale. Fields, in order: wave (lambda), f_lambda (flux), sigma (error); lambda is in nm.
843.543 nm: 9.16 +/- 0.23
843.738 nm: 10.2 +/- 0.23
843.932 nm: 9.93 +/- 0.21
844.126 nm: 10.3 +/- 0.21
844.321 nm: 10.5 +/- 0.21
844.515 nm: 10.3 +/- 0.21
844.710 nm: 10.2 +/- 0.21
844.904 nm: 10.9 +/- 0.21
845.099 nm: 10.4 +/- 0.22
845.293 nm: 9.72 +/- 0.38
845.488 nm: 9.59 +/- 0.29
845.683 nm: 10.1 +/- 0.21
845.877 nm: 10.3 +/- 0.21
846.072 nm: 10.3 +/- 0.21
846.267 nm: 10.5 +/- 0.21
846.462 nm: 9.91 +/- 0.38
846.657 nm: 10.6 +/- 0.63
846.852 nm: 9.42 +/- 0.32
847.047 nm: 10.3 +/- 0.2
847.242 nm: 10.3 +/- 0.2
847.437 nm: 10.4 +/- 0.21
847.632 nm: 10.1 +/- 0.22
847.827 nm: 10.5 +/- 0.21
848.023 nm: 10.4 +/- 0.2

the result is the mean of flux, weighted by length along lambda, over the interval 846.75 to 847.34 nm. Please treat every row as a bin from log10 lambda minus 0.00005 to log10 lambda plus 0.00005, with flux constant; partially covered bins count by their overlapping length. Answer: 10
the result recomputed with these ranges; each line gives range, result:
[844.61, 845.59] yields 10.2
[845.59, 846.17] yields 10.2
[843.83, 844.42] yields 10.3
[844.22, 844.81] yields 10.3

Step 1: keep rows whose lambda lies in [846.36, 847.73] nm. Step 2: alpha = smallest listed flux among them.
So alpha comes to 9.42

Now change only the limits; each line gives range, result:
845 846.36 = 9.59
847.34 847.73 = 10.1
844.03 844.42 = 10.3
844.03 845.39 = 9.72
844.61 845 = 10.2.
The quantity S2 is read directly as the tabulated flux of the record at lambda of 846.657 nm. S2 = 10.6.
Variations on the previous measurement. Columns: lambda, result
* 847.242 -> 10.3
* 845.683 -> 10.1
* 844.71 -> 10.2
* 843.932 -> 9.93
